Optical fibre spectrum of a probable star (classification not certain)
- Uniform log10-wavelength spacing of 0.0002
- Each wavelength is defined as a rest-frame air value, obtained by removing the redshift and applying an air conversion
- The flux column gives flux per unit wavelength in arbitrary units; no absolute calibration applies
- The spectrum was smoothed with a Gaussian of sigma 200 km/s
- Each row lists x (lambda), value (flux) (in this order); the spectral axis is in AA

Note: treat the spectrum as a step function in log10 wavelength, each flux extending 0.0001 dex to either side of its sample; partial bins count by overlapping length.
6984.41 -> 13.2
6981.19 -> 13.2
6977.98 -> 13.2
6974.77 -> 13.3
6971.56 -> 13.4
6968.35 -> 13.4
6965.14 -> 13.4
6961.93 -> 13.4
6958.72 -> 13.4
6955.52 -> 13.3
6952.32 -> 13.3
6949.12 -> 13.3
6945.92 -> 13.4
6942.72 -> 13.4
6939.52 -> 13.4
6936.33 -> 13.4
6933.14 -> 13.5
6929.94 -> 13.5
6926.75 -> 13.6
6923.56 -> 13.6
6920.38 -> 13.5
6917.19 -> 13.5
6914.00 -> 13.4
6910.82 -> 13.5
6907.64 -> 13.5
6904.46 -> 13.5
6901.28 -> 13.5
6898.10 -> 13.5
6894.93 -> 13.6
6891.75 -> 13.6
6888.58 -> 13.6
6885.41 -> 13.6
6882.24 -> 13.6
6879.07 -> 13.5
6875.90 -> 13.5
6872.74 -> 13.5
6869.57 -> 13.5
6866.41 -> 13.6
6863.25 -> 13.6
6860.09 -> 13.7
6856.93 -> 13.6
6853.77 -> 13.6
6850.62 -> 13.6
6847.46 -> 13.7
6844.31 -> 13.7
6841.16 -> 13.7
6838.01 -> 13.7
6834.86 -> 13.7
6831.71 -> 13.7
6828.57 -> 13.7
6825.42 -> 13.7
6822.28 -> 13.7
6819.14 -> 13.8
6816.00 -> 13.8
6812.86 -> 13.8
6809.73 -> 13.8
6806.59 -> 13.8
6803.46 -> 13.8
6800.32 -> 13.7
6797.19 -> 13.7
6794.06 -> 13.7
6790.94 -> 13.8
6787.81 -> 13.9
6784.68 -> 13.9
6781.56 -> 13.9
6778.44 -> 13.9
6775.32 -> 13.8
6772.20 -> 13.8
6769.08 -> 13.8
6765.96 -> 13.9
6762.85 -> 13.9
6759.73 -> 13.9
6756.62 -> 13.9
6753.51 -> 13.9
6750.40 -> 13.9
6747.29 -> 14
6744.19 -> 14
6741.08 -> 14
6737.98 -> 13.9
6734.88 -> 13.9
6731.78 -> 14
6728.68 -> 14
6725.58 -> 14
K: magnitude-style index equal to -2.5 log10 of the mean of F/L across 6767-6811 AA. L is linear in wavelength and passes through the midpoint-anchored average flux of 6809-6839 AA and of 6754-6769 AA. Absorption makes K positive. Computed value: 0.00 mag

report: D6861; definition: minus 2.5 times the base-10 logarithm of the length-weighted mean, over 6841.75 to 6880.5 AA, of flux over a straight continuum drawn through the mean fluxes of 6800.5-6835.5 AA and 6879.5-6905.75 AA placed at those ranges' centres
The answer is 0.00 mag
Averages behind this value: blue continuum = 13.8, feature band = 13.6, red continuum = 13.6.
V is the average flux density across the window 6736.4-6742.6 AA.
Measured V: 14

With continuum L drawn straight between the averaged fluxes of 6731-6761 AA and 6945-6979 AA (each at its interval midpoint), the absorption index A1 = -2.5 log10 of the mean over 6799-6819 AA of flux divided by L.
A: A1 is -0.001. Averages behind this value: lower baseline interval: 13.9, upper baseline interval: 13.3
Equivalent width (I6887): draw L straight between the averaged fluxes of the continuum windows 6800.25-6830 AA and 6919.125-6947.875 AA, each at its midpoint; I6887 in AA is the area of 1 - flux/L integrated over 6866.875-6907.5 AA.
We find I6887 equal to 0.1 AA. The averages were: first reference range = 13.8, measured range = 13.5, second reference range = 13.5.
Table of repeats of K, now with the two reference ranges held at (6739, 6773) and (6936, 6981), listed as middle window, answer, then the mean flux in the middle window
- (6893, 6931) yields -0.003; 13.5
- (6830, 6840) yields -0.001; 13.7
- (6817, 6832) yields 0.000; 13.7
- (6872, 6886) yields 0.003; 13.5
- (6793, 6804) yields 0.007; 13.7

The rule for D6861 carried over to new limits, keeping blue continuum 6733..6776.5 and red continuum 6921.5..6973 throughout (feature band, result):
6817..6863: 0.000 mag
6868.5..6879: 0.009 mag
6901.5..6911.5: 0.002 mag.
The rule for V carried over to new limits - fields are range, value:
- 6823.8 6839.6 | 13.7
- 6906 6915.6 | 13.5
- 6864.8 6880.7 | 13.5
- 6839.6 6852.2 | 13.7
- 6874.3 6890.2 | 13.6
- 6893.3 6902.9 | 13.5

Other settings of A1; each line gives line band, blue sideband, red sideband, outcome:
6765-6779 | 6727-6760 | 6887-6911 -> 0.00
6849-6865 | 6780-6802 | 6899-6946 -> 0.00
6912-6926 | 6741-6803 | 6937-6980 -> 0.00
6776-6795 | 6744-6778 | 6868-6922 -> 0.00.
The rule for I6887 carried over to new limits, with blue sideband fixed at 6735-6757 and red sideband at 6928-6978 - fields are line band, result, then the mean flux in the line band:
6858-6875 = 0.05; 13.6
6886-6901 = -0.03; 13.6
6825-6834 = 0.01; 13.7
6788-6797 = 0.04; 13.8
